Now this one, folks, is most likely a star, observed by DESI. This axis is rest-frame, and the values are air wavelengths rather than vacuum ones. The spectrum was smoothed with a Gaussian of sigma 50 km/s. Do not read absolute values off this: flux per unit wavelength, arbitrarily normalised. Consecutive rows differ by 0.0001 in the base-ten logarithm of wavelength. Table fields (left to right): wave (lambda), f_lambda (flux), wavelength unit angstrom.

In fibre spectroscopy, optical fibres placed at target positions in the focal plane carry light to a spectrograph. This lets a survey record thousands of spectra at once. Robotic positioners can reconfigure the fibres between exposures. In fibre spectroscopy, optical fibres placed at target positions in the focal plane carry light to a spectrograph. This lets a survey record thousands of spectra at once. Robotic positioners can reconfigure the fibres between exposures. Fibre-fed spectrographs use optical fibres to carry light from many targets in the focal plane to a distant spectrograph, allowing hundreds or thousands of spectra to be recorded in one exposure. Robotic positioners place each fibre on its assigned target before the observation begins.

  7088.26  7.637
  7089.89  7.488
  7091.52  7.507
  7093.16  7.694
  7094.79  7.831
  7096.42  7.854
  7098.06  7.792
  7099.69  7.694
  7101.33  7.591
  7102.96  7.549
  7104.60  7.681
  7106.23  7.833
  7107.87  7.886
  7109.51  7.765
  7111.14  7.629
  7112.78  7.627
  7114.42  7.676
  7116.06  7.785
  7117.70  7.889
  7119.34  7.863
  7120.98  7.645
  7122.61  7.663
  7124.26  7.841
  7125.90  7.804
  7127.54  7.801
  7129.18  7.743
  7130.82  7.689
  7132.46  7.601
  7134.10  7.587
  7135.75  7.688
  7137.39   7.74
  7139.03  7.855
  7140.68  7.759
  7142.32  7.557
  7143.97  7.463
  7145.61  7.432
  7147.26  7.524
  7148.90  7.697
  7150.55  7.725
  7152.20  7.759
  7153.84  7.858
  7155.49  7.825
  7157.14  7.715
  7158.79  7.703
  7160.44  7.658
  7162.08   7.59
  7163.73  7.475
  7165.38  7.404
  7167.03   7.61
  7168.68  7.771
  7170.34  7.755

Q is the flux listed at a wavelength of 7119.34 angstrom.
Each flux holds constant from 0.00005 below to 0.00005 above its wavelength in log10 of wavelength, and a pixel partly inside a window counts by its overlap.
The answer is 7.863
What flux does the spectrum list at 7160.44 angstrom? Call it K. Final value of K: 7.658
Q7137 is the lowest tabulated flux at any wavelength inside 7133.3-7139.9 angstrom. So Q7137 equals 7.587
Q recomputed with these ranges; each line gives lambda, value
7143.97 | 7.463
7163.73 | 7.475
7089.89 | 7.488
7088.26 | 7.637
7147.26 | 7.524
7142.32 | 7.557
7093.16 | 7.694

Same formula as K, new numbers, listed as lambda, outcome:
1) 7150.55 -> 7.725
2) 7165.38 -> 7.404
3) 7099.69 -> 7.694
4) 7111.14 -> 7.629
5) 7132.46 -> 7.601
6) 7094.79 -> 7.831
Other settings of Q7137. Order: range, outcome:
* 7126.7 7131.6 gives 7.689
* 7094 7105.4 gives 7.549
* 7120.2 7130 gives 7.645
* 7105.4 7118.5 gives 7.627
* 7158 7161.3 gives 7.658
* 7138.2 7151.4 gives 7.432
